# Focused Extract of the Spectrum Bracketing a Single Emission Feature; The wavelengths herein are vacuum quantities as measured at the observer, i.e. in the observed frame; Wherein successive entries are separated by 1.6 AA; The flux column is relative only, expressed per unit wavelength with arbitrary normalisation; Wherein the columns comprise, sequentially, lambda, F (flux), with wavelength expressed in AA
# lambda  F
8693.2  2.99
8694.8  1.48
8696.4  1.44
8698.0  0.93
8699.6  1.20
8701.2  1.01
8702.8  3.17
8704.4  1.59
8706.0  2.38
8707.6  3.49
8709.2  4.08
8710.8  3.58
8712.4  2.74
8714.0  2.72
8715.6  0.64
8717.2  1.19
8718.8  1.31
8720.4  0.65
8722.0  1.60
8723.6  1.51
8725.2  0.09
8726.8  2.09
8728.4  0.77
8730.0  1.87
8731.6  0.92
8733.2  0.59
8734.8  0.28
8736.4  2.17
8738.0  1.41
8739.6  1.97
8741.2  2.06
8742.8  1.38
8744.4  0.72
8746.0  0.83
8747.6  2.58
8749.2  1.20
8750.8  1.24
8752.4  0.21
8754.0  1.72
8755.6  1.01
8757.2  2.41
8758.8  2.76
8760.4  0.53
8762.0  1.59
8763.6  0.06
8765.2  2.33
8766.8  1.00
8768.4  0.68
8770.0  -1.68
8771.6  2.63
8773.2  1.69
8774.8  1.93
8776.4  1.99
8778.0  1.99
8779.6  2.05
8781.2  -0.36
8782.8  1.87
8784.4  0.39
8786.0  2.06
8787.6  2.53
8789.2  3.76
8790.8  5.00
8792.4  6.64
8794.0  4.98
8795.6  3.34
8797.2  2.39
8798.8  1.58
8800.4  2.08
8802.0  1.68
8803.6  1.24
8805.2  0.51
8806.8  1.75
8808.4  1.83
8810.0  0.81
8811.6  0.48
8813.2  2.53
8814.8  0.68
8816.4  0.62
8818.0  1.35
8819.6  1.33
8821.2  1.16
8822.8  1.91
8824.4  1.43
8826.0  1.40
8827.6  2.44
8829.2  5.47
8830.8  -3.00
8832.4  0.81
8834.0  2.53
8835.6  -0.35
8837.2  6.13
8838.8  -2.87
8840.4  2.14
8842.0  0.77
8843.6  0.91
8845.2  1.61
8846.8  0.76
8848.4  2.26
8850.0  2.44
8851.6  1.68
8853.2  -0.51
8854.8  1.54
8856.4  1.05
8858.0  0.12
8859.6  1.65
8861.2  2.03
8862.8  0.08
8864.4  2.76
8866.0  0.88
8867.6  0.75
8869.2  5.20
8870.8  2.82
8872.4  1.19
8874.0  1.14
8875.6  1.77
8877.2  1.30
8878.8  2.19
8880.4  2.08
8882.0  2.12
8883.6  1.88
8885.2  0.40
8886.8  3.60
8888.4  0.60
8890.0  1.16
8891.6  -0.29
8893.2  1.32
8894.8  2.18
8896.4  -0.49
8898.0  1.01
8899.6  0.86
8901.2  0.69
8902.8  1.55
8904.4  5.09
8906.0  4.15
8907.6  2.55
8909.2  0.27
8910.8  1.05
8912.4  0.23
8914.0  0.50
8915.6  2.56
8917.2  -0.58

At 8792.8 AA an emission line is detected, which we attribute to [O III] 5007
